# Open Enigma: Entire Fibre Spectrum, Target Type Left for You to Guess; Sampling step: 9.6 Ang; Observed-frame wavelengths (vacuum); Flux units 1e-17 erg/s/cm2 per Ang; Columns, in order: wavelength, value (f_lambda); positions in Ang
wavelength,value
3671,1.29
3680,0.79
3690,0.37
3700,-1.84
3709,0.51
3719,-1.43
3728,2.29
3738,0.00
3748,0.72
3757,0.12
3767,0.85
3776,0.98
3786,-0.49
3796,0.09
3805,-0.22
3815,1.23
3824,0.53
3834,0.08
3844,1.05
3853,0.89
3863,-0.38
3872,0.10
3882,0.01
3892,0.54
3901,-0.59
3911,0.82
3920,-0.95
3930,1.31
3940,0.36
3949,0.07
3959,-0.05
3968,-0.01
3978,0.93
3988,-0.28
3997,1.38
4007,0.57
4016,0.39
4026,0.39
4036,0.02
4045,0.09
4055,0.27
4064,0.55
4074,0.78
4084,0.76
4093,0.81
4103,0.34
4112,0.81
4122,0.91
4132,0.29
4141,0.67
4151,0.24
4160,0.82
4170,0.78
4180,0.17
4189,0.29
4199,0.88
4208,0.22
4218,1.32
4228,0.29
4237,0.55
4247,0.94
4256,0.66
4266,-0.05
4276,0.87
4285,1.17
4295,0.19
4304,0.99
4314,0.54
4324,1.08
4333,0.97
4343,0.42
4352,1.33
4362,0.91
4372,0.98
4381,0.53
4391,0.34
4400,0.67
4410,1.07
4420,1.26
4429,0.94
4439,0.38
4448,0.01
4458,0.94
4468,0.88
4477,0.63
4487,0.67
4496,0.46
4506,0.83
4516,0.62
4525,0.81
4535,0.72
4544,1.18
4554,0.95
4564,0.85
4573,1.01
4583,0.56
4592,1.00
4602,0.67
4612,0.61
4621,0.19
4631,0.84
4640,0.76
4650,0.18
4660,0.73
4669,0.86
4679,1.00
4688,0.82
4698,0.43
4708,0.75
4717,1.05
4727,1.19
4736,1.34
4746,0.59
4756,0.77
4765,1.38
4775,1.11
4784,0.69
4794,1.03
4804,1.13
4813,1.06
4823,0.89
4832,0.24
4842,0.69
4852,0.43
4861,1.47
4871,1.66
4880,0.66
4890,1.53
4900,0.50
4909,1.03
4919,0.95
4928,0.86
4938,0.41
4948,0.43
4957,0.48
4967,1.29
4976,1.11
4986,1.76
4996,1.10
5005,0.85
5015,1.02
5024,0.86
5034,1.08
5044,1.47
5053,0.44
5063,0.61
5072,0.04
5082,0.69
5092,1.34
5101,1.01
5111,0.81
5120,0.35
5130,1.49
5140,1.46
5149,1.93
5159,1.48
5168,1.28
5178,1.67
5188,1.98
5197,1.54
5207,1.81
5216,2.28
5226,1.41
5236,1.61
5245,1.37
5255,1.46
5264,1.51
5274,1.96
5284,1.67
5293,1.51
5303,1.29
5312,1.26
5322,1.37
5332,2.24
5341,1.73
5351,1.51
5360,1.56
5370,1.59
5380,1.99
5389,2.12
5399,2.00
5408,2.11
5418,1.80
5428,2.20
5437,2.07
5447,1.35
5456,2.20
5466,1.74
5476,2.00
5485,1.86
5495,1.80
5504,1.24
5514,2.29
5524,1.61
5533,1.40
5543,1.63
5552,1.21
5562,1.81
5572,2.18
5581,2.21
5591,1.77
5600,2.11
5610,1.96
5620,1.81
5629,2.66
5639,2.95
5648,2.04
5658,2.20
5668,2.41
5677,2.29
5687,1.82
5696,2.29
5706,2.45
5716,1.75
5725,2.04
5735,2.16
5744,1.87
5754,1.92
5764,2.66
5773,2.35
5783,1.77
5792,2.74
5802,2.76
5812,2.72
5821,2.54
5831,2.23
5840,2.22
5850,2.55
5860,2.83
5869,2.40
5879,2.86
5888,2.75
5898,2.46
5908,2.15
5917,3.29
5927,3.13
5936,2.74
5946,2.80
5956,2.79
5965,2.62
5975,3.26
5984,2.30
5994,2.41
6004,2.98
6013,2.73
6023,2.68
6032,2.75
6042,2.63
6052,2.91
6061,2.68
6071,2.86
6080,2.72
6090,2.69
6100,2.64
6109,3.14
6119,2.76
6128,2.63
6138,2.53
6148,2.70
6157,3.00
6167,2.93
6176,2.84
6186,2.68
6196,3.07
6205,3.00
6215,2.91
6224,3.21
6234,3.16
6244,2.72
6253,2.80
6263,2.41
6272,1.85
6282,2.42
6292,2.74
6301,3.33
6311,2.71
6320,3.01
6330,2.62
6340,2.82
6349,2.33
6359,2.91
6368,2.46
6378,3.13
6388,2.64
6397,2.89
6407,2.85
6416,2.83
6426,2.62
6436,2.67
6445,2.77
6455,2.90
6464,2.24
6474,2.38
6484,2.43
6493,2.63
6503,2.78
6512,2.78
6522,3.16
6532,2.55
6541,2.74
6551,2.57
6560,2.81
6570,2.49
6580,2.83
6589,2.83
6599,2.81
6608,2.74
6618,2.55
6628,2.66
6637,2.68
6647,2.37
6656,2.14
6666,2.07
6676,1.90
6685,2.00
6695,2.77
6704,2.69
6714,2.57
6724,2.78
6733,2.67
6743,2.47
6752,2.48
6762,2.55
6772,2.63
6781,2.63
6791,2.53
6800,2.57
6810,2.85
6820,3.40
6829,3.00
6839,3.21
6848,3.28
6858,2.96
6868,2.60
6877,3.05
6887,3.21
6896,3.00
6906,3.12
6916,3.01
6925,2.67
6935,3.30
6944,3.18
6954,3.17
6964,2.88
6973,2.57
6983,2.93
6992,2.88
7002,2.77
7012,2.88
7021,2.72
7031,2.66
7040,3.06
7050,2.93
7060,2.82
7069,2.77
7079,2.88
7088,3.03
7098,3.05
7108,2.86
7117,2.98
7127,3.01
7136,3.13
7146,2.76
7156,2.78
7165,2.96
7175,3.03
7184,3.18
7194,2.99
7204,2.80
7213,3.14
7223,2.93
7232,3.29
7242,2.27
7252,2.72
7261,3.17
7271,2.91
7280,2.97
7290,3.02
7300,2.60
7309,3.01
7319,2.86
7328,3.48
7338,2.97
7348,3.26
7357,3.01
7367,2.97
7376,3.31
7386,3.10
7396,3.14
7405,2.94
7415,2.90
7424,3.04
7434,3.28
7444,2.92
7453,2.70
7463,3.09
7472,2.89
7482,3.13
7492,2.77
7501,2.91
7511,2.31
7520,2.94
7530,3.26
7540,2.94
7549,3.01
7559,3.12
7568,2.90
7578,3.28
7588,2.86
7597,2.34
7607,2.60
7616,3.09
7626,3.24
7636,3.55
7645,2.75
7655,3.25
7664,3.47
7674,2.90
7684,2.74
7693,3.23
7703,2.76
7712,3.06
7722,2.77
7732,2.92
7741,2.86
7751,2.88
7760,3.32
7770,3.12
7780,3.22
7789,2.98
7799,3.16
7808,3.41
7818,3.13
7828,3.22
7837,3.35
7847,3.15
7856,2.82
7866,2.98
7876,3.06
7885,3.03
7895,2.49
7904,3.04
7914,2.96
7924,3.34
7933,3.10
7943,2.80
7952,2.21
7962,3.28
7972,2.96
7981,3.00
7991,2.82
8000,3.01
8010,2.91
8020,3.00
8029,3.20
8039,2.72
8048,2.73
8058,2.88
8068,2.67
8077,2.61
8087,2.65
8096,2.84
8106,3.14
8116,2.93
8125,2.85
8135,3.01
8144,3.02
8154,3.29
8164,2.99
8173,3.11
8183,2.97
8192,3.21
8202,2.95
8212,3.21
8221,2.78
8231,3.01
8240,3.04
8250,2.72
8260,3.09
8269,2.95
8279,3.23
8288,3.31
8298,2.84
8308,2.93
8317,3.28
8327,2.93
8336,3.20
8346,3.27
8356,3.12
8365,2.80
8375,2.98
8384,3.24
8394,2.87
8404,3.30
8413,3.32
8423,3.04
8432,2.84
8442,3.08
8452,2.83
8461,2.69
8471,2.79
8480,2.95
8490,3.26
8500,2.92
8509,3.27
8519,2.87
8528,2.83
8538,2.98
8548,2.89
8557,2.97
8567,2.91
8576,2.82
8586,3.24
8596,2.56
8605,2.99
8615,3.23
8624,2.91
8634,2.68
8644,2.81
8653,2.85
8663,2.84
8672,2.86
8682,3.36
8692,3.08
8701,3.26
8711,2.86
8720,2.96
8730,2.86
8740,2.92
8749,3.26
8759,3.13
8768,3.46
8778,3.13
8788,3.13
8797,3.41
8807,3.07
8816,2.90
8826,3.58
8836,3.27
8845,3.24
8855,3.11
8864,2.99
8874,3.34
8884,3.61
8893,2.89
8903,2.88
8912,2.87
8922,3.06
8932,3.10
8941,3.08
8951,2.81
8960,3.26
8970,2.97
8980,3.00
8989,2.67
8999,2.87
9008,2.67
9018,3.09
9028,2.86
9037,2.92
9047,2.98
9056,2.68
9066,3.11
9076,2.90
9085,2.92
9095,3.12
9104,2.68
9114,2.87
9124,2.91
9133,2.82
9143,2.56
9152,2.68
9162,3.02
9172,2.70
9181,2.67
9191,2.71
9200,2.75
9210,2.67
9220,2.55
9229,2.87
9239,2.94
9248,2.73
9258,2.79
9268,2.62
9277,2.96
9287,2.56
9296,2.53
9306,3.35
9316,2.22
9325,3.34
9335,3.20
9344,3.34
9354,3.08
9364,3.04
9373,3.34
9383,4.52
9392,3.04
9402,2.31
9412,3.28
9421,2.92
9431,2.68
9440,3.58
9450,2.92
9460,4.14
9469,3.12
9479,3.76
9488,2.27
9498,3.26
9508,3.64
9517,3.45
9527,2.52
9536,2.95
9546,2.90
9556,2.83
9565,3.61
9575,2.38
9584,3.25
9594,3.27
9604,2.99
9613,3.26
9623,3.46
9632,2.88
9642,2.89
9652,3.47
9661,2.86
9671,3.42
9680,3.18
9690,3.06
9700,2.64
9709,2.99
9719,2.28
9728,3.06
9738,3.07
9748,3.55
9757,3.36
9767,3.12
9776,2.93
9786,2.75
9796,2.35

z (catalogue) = 0.289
